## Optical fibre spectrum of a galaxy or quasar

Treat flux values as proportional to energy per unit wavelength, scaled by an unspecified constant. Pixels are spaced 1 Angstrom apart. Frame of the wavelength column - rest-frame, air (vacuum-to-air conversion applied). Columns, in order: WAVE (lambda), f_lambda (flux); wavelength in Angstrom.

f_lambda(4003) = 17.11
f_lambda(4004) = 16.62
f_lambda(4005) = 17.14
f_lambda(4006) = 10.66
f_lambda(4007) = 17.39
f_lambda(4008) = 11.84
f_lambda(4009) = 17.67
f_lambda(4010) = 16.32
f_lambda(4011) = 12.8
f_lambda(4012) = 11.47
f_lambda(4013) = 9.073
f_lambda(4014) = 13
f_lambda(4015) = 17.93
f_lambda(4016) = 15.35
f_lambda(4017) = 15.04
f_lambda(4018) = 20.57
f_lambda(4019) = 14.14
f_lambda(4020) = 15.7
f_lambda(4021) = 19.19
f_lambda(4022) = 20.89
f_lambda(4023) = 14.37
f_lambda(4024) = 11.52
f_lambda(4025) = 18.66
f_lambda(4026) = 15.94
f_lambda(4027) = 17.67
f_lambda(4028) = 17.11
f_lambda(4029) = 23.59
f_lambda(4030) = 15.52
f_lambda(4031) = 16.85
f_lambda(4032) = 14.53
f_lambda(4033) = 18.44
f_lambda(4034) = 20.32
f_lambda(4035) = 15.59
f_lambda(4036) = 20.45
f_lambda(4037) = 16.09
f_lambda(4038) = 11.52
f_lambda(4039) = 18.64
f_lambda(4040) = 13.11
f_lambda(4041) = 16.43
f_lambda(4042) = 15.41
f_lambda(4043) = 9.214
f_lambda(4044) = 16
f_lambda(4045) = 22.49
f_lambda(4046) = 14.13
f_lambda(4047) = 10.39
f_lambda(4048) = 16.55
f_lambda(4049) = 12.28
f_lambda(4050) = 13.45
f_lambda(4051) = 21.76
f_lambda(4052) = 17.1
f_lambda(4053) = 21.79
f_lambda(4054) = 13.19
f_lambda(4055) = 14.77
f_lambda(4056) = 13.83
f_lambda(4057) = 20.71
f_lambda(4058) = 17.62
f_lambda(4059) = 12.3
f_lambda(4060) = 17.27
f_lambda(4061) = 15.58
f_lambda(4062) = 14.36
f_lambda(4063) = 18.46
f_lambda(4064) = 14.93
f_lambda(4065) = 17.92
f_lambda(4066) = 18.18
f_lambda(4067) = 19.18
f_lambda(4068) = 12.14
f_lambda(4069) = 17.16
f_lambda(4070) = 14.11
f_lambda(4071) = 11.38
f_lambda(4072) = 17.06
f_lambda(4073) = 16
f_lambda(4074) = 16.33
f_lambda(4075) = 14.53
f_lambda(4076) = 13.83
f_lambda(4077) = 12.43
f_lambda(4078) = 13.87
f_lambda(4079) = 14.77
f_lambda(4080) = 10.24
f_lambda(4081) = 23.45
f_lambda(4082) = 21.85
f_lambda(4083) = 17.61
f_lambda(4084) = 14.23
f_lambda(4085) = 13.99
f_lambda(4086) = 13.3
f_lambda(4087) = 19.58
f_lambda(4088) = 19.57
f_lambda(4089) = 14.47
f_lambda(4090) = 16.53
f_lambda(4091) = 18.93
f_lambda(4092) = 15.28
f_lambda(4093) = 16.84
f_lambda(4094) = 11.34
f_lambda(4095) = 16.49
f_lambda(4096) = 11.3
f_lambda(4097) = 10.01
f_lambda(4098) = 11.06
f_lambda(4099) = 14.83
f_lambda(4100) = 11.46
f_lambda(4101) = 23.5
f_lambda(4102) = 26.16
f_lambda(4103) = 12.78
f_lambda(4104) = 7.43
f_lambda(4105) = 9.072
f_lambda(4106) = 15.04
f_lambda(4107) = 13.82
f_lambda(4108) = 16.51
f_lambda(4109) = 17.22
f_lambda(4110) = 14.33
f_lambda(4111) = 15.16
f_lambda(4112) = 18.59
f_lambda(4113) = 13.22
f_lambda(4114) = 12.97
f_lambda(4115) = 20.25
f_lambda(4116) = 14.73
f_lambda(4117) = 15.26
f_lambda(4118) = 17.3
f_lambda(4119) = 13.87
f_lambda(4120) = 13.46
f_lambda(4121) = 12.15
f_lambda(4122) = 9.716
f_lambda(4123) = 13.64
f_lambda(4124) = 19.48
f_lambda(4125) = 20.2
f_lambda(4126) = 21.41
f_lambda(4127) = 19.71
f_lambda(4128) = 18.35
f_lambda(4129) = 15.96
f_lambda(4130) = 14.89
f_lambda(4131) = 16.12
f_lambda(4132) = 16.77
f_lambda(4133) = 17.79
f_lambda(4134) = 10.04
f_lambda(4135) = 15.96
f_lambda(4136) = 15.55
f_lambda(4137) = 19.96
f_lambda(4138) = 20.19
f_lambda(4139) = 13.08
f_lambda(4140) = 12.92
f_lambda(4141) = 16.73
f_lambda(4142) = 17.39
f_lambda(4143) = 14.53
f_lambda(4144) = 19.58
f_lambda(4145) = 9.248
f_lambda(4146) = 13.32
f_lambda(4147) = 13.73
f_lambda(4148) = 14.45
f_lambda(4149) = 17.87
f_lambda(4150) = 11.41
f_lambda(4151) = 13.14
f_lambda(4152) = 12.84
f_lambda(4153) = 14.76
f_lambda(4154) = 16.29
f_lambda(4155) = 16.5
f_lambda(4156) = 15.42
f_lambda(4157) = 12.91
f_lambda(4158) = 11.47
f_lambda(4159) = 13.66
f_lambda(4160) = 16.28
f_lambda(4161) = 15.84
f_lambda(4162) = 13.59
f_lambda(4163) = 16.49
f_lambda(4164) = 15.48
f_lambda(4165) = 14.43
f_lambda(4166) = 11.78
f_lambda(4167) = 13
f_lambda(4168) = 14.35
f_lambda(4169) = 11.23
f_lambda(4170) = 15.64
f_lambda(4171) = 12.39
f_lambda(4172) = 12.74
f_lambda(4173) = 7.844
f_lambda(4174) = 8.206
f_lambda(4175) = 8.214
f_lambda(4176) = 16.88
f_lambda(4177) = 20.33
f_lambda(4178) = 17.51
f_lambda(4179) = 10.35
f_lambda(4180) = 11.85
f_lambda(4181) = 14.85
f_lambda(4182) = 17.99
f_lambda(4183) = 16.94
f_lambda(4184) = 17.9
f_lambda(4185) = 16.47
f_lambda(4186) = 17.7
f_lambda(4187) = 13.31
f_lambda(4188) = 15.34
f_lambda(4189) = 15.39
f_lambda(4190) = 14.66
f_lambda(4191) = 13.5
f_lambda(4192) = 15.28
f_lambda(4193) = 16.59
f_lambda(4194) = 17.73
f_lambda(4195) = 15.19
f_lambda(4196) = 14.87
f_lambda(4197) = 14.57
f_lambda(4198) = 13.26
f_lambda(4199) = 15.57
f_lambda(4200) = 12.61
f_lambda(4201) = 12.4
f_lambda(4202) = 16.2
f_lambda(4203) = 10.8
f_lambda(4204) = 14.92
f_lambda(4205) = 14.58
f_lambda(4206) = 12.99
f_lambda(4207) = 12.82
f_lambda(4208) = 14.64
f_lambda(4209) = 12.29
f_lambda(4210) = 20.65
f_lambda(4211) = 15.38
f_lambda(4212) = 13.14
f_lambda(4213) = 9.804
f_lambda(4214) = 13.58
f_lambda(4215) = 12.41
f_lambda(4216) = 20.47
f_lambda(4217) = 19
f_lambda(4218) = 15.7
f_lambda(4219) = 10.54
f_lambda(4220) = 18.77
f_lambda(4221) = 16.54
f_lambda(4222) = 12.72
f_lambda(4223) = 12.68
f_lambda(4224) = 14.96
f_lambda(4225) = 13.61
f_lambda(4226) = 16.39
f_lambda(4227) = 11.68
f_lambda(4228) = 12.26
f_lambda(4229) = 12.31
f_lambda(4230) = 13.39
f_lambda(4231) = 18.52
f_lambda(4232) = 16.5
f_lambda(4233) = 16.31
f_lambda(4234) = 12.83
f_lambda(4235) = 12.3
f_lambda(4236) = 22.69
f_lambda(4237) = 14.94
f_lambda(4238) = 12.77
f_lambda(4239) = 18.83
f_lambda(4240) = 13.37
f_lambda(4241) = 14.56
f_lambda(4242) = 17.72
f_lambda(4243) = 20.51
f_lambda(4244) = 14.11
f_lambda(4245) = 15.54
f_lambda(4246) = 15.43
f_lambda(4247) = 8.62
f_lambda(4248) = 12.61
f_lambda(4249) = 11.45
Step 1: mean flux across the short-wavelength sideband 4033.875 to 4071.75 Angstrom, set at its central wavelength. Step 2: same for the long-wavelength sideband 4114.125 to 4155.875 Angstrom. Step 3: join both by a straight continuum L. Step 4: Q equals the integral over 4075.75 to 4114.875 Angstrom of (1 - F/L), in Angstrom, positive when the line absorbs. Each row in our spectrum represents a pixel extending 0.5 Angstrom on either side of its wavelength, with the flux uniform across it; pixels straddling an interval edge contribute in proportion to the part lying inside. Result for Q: 1.2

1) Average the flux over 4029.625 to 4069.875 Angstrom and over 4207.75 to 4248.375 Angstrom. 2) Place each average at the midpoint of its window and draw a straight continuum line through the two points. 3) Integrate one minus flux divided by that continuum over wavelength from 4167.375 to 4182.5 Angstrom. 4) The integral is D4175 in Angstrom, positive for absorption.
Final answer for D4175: 1.9 Angstrom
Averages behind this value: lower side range 16.1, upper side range 14.9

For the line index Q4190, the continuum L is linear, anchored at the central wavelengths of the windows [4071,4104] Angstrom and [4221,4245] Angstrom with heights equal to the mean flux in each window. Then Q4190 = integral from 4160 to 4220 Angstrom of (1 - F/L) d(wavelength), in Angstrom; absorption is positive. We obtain 2.98 Angstrom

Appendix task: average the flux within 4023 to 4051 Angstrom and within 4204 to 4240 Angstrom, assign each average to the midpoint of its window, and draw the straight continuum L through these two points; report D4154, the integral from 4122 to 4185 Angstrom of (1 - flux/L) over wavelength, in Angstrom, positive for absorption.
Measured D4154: 1.3 Angstrom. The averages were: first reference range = 16.1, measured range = 15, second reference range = 14.8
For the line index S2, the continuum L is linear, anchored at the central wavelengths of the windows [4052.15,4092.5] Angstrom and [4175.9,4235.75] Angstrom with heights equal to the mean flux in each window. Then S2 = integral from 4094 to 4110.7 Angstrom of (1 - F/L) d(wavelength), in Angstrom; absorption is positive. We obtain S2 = 1.5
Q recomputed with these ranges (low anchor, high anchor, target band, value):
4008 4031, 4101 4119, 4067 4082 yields 0.47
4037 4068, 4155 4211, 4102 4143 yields -1.40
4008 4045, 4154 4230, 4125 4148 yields -1.80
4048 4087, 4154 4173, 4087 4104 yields -0.20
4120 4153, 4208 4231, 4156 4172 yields 1.36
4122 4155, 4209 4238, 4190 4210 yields 0.97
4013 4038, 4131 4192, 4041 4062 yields 0.73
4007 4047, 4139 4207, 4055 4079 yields -0.08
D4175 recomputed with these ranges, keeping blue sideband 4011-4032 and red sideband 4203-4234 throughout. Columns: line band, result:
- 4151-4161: 0.38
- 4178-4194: -0.60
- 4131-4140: -0.47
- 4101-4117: -0.02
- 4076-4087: -0.05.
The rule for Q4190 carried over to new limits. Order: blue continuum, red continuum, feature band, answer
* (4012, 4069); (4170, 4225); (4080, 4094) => -1.1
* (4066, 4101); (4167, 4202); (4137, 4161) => -0.1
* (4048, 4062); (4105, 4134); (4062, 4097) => 0.8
